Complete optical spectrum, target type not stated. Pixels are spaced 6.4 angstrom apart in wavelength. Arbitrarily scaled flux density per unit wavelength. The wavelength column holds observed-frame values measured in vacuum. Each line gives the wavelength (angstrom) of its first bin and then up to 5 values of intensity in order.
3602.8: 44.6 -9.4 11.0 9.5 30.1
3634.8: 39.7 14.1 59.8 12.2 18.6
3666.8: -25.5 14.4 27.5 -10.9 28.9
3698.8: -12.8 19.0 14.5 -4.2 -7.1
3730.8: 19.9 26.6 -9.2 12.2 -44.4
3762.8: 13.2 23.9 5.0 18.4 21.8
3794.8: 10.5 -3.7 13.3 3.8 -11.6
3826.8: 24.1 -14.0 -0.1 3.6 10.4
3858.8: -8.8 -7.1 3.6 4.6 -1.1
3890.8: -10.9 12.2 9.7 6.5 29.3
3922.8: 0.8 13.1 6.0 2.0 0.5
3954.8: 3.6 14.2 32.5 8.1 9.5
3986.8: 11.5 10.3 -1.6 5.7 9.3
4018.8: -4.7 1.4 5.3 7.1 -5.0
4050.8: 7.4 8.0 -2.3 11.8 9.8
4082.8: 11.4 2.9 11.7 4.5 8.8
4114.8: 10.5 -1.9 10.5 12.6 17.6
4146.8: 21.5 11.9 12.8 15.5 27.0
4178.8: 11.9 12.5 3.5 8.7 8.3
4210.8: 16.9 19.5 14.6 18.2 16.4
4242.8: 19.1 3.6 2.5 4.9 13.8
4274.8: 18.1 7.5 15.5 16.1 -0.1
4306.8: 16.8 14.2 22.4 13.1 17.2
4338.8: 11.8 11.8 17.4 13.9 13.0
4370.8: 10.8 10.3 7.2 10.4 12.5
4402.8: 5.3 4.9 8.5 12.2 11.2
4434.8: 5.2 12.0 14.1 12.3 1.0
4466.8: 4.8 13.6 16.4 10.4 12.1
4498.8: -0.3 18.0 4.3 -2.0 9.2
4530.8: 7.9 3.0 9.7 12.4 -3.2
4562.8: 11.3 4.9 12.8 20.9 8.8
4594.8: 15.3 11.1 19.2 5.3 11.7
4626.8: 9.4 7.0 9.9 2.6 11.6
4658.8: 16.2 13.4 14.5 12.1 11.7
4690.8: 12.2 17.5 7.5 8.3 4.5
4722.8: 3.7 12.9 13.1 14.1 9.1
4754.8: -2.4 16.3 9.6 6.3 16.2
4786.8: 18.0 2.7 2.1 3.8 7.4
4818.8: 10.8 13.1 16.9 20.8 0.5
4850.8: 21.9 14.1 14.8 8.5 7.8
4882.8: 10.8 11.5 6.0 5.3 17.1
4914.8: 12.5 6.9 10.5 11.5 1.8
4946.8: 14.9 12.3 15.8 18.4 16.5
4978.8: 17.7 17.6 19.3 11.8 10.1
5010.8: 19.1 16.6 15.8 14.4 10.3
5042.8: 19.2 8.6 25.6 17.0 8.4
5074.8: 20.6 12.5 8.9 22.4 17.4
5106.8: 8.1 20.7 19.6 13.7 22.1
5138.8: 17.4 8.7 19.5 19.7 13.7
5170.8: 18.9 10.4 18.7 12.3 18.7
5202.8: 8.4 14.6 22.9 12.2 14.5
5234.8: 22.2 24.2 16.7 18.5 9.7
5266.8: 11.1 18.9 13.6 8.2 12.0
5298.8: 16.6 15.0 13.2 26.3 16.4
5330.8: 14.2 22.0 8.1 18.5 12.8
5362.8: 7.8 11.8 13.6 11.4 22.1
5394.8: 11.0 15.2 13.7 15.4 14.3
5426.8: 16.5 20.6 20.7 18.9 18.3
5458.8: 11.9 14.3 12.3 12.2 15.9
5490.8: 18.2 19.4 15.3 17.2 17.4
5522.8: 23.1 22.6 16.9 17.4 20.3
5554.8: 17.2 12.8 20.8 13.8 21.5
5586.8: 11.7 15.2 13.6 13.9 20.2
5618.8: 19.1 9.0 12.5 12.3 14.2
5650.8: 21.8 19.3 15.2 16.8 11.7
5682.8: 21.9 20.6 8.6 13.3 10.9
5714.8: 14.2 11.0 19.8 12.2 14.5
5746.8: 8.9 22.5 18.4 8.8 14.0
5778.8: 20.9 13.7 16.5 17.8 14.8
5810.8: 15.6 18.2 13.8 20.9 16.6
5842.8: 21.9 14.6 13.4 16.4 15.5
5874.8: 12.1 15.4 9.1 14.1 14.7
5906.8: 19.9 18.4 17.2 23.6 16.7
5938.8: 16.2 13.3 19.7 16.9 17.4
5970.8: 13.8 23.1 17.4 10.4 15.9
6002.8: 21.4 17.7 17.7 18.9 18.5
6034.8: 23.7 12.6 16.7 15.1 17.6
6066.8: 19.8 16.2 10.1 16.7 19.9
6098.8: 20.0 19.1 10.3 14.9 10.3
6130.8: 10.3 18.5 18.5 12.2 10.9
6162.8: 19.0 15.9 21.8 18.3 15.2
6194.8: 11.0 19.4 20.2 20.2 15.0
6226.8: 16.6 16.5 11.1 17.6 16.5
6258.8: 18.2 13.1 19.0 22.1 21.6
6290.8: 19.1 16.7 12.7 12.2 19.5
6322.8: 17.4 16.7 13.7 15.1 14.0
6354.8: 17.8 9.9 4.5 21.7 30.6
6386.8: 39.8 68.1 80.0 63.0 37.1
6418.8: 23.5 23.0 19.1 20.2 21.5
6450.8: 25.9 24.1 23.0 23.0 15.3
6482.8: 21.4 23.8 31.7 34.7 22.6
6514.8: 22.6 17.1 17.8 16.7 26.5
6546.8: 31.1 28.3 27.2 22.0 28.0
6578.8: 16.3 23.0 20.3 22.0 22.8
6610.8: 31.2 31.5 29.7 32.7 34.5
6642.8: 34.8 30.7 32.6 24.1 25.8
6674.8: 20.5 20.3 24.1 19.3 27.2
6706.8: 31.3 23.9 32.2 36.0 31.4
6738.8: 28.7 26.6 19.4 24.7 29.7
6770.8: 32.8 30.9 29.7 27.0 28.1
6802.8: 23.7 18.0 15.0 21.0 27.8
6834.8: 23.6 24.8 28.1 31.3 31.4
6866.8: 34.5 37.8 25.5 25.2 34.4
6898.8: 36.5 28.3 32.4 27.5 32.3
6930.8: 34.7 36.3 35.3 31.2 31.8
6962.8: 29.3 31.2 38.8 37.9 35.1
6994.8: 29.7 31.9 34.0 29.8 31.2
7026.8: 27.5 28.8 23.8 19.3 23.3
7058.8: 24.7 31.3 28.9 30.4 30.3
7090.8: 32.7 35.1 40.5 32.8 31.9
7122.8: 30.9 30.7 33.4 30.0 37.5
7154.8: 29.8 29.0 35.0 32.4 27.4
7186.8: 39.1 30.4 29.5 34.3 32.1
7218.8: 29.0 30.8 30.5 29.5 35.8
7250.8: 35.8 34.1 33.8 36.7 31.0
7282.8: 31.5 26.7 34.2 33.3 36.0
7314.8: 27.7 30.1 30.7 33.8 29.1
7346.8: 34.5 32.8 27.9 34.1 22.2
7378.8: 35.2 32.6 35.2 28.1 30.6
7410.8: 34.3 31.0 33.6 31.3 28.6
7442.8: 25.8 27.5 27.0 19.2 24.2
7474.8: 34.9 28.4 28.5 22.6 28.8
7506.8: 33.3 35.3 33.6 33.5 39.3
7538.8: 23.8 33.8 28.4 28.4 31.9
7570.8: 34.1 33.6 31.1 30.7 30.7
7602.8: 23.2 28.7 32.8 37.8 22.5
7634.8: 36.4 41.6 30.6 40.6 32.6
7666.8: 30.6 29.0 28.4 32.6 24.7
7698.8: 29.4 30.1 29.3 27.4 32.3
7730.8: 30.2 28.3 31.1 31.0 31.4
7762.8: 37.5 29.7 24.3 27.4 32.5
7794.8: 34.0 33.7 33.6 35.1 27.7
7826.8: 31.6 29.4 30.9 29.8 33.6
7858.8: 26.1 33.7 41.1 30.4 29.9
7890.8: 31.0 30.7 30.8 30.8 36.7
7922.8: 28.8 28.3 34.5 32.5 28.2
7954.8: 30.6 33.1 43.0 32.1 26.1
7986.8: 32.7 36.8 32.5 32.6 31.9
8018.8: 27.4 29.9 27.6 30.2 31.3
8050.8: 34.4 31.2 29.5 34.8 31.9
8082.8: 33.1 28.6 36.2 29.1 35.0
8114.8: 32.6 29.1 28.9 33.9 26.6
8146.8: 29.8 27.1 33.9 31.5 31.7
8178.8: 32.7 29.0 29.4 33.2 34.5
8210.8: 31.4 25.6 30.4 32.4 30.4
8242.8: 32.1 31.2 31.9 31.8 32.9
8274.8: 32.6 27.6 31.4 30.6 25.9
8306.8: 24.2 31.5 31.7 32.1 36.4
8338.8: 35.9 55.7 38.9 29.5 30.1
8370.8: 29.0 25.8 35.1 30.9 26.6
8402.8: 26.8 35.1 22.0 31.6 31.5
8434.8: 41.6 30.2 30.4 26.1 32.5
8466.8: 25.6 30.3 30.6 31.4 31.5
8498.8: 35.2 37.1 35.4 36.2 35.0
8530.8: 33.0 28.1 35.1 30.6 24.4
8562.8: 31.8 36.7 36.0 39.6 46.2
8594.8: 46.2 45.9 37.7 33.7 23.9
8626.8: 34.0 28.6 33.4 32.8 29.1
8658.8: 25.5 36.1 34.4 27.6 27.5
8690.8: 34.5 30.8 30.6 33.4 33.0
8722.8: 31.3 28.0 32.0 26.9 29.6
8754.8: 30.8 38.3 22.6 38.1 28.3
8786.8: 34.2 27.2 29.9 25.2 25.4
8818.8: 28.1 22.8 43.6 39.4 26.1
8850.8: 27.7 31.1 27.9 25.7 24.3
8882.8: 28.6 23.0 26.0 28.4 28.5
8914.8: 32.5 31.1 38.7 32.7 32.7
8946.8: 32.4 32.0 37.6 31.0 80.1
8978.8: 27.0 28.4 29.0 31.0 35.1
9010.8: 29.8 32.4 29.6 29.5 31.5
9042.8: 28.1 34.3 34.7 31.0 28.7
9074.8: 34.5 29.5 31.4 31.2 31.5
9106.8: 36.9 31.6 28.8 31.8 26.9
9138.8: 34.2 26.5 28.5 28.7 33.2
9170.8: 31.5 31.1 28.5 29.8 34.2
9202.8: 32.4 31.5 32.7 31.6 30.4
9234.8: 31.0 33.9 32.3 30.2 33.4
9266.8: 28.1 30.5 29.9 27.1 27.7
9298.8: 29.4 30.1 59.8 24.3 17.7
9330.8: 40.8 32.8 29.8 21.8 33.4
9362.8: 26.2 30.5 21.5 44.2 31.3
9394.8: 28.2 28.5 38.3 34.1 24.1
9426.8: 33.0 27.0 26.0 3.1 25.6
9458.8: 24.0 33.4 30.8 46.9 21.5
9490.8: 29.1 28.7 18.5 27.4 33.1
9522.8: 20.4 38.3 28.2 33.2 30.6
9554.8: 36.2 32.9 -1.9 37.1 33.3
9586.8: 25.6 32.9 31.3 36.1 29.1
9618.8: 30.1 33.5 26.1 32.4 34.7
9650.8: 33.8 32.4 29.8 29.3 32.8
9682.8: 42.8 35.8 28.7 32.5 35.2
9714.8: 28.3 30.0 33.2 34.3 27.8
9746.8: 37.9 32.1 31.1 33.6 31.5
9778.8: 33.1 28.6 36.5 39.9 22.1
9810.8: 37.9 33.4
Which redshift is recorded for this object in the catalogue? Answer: 0.716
